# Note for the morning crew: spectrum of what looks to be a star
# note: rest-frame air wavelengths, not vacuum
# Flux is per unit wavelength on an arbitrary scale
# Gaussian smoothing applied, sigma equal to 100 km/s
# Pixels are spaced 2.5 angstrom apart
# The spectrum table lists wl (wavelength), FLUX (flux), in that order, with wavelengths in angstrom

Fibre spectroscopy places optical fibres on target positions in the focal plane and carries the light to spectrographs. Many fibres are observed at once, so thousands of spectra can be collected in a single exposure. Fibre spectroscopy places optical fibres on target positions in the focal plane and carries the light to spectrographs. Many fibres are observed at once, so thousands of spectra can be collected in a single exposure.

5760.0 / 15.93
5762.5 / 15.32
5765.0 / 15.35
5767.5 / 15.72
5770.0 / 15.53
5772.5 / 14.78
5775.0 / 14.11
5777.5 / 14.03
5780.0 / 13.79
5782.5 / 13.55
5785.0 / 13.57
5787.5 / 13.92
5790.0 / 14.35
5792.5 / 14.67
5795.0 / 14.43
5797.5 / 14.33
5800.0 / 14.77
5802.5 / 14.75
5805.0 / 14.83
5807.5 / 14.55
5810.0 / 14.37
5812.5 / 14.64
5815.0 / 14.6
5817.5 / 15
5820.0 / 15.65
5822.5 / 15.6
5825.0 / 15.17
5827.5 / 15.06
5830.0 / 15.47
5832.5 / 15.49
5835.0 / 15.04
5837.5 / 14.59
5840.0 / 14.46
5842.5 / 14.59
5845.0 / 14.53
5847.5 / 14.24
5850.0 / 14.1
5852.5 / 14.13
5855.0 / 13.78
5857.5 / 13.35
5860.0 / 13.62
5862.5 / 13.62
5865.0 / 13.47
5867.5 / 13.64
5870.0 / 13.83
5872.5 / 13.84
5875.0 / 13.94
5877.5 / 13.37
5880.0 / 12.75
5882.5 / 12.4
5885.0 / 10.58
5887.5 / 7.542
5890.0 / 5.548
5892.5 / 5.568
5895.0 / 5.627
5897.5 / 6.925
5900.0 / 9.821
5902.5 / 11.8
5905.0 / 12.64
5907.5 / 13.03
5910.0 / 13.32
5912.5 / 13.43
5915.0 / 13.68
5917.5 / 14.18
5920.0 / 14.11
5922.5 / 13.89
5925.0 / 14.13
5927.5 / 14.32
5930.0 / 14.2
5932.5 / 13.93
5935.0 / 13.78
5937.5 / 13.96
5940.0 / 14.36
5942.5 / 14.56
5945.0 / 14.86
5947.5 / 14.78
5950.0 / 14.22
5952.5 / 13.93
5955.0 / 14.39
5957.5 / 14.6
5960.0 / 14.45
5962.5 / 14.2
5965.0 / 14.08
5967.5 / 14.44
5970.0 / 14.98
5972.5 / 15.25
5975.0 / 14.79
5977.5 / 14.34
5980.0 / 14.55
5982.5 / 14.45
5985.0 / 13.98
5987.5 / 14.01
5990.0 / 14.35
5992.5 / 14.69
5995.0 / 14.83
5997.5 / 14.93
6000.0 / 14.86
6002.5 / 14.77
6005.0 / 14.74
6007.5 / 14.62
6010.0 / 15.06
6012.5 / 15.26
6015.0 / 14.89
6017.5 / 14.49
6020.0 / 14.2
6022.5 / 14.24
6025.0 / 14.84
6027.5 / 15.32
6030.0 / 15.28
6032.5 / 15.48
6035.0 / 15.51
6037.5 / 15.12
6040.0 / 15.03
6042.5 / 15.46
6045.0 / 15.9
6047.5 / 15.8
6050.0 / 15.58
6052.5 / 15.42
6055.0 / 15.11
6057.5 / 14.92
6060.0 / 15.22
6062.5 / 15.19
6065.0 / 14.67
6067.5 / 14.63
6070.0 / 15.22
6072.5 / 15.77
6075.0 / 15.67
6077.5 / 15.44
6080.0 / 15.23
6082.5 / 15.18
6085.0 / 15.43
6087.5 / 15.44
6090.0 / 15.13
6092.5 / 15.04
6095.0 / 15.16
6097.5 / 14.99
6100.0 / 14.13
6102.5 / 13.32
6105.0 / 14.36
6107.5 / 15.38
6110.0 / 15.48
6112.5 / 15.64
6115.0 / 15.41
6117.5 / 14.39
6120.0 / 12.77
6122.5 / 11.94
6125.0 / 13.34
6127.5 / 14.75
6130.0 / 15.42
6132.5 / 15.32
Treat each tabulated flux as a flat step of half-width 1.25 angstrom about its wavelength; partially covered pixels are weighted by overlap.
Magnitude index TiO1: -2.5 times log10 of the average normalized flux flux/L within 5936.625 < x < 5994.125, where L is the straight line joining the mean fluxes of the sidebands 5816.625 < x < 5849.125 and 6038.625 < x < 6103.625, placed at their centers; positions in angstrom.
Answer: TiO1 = 0.046 mag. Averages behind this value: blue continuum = 15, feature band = 14.5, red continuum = 15.2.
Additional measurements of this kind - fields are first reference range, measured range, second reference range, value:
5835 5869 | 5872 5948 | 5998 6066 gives 0.18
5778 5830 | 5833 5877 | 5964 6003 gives 0.04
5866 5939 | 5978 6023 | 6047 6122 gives -0.07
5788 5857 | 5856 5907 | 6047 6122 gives 0.30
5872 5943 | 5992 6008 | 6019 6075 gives -0.05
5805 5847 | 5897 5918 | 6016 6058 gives 0.22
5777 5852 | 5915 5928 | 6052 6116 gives 0.05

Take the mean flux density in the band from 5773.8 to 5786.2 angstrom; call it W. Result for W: 13.8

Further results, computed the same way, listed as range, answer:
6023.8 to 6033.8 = 15.2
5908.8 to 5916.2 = 13.5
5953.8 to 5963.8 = 14.4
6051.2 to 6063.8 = 15.2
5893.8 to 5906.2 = 9.36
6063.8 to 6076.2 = 15.2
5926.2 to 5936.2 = 14.1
